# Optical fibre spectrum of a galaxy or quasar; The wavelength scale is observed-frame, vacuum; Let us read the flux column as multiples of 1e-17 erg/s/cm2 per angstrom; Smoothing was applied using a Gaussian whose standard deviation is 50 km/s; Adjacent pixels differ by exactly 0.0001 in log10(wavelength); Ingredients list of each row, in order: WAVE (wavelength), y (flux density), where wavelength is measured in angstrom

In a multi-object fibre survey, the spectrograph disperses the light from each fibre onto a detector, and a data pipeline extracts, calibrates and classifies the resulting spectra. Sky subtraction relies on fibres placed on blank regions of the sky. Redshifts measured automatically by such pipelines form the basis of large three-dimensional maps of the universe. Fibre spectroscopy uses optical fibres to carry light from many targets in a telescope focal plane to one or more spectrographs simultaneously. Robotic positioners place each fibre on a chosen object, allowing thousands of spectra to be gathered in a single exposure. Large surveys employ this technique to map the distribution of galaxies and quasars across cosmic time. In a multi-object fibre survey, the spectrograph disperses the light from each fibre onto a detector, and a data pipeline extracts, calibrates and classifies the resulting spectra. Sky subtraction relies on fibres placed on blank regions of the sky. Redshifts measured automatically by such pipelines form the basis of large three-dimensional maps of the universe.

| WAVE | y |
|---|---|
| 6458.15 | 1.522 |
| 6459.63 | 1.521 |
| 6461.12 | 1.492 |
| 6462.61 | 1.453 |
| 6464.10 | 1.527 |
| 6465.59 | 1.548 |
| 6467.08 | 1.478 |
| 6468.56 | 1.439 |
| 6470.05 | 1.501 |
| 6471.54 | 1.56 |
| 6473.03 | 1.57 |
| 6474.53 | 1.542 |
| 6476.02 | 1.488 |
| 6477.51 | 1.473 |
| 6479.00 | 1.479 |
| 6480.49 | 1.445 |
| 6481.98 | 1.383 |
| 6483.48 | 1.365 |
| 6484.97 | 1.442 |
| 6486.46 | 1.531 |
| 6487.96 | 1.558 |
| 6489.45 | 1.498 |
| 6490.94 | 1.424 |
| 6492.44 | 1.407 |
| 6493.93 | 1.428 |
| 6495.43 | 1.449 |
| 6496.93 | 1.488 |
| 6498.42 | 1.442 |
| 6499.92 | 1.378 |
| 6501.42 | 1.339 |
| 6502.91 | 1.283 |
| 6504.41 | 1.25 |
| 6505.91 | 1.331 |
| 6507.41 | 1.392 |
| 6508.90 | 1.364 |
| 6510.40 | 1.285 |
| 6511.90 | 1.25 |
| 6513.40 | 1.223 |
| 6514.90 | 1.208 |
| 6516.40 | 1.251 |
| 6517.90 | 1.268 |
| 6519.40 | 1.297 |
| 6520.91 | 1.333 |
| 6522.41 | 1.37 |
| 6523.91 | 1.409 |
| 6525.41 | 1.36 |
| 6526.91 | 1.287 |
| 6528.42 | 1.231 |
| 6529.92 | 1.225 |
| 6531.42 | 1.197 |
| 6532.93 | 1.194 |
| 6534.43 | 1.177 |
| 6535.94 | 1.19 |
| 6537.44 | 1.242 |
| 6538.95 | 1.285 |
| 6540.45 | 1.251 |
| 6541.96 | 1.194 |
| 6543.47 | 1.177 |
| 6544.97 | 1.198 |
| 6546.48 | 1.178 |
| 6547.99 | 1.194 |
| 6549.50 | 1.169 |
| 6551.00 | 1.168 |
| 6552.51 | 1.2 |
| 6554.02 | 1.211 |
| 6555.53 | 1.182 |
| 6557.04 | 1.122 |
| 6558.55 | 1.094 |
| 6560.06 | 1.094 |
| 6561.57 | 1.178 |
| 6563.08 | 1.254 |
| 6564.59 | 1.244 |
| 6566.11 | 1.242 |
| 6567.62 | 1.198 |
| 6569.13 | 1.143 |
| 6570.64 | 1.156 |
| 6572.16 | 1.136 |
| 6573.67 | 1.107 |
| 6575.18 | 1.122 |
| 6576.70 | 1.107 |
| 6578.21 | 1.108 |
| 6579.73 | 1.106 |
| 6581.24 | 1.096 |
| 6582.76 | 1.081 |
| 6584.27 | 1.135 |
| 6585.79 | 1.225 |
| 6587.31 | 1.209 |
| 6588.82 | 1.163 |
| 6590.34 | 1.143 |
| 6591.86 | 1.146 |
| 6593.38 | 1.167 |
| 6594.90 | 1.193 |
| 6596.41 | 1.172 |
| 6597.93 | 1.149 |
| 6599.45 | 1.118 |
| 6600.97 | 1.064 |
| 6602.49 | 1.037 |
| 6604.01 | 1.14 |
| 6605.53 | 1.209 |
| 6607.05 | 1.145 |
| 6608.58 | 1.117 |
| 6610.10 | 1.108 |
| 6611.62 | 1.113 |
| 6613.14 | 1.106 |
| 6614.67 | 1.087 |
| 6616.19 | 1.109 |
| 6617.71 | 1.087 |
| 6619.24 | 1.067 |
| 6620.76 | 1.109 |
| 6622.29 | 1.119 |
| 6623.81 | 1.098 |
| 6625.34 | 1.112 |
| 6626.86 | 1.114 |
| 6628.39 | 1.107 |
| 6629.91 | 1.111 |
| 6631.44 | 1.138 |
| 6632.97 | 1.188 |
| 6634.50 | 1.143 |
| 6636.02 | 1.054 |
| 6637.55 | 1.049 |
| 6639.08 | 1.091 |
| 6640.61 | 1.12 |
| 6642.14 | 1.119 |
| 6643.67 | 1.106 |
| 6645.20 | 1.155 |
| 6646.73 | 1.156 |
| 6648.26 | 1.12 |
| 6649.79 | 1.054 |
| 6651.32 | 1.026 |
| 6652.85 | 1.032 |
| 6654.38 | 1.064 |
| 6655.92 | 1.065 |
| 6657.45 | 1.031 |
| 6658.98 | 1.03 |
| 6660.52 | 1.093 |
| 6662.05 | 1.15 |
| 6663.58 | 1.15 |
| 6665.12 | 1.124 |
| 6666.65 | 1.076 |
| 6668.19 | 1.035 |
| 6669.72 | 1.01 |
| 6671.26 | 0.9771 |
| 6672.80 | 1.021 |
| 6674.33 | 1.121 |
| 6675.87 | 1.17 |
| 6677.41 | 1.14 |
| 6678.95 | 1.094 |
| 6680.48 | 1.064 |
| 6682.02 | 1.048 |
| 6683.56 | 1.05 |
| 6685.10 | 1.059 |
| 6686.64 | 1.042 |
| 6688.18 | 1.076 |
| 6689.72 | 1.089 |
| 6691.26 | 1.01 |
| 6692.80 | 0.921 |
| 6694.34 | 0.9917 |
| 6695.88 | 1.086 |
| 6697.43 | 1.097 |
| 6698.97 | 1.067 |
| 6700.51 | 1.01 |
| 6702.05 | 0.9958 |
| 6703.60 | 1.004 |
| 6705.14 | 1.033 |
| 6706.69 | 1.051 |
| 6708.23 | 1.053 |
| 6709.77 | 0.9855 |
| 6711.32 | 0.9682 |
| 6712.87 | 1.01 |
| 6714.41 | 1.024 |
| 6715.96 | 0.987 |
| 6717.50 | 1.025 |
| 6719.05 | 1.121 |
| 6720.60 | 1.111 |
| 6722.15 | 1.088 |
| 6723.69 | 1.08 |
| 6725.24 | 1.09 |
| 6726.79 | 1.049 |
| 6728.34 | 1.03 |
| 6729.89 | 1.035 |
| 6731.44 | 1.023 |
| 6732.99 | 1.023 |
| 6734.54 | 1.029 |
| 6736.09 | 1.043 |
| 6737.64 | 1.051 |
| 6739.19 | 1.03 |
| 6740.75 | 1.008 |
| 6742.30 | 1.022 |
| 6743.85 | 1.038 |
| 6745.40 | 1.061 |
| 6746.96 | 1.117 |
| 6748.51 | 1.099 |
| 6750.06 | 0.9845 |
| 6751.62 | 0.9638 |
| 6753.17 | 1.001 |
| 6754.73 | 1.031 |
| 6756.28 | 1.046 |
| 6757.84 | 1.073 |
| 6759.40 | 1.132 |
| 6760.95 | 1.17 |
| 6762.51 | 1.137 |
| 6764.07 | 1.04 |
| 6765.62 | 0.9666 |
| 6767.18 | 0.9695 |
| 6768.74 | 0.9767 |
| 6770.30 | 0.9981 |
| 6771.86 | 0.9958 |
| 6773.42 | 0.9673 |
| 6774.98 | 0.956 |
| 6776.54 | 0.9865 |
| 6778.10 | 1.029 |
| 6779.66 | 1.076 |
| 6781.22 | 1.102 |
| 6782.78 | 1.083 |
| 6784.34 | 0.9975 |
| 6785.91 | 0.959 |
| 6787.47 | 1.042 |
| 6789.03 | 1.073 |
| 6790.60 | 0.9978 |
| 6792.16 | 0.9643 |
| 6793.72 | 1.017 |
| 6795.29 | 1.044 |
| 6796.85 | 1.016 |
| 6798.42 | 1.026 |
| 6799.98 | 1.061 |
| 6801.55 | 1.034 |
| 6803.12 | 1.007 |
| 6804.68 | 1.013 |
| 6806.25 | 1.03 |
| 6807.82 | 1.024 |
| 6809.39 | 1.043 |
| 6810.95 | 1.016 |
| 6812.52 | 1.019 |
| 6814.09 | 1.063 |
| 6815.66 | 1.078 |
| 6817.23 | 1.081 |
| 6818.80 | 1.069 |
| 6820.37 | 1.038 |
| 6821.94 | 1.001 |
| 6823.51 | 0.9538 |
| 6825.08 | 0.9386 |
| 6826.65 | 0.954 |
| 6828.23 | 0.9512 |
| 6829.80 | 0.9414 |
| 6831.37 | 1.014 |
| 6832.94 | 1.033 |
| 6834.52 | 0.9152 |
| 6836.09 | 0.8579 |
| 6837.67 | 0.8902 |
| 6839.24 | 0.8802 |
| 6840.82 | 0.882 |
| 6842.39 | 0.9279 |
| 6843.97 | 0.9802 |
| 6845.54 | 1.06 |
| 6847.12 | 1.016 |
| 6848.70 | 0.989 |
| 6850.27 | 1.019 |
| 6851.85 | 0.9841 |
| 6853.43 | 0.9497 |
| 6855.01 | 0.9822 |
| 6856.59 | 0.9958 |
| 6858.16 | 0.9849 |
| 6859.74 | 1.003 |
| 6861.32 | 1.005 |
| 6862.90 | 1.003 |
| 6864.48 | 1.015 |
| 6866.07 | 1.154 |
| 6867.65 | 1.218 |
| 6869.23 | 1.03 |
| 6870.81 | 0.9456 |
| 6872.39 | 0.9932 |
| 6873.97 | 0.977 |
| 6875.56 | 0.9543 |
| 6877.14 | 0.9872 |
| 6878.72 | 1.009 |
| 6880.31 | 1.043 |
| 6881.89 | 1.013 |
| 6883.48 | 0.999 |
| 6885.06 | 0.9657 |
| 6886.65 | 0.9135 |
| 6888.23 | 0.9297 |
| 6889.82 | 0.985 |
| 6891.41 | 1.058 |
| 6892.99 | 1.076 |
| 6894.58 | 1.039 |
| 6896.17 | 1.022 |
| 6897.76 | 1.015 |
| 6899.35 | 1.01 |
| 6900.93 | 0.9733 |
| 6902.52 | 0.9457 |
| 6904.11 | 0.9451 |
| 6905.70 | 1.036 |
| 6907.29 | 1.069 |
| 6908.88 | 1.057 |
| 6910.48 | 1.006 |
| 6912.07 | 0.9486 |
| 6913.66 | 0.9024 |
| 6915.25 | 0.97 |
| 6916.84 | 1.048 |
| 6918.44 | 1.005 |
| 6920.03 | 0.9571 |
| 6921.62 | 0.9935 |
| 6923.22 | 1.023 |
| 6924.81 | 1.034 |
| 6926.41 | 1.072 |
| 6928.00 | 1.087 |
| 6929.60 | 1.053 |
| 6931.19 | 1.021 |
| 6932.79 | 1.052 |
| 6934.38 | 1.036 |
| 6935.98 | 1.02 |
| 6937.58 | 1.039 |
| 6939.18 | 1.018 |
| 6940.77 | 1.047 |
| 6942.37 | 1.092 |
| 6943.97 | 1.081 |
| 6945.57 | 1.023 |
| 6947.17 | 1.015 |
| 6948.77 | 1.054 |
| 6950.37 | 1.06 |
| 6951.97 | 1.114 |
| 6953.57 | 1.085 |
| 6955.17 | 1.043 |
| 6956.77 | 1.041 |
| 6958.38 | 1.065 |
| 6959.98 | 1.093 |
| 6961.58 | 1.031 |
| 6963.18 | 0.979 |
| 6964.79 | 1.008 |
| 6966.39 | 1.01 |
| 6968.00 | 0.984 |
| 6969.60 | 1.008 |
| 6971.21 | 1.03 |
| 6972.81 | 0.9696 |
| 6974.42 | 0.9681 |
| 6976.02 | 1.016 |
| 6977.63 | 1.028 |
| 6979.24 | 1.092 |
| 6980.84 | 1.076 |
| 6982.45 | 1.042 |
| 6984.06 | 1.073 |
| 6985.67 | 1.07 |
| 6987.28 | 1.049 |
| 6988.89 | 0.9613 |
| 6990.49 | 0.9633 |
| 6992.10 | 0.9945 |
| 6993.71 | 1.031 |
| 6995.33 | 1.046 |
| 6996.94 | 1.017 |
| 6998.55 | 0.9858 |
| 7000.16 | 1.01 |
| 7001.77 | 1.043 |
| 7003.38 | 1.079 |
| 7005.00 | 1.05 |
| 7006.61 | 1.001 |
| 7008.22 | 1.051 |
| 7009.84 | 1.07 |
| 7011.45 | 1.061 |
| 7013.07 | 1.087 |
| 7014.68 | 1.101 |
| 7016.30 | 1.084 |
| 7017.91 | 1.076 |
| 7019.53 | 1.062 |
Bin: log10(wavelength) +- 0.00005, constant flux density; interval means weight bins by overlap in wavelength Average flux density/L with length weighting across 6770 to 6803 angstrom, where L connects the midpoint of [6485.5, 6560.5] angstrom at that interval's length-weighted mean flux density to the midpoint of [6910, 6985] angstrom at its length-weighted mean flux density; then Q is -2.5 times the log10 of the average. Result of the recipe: 0.11 mag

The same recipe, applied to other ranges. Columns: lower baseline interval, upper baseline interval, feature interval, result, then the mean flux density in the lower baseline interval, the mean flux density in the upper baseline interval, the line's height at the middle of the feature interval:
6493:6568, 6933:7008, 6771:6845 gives 0.12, 1.26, 1.03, 1.12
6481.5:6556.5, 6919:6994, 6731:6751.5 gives 0.13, 1.3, 1.03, 1.17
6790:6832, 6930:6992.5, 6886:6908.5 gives 0.03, 1.01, 1.04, 1.03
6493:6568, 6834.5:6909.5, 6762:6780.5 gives 0.07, 1.26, 0.995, 1.07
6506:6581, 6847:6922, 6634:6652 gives 0.05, 1.22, 1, 1.15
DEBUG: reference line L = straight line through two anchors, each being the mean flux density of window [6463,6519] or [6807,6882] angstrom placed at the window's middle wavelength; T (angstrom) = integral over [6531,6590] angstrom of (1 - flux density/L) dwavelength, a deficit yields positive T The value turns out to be 7.05 angstrom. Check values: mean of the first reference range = 1.41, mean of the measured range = 1.17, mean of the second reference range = 0.997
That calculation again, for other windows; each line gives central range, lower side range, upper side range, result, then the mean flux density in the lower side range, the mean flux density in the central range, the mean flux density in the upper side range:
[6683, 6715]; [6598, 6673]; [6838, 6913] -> 1.2 angstrom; 1.1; 1.03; 0.999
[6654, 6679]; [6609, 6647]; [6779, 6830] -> 0.3 angstrom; 1.11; 1.08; 1.02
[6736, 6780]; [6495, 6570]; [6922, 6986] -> 4.1 angstrom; 1.25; 1.03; 1.04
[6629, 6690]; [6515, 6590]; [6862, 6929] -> 2.9 angstrom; 1.2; 1.09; 1.01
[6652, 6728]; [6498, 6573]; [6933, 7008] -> 7.3 angstrom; 1.24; 1.05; 1.03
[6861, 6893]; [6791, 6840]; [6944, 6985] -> 0.1 angstrom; 0.999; 1.01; 1.04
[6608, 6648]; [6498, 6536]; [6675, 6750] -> 1.4 angstrom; 1.29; 1.11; 1.05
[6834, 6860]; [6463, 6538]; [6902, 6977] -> 3.3 angstrom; 1.38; 0.96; 1.02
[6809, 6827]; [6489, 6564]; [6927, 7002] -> 1.5 angstrom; 1.27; 1.02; 1.03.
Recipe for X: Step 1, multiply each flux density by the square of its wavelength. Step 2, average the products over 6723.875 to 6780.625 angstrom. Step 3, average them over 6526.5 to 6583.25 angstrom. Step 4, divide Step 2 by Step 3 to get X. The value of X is 0.93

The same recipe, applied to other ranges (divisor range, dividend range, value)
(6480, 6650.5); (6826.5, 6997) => 0.93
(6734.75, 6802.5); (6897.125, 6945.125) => 1.03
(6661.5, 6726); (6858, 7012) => 1.04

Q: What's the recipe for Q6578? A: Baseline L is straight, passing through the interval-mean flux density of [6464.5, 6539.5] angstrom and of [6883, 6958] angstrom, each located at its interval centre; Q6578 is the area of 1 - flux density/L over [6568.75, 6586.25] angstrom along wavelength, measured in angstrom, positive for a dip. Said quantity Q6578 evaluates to 2.5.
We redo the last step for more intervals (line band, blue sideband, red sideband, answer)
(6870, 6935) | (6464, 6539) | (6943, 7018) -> 5.3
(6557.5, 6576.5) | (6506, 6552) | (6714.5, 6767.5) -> 0.9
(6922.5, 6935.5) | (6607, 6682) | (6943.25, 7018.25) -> 0.0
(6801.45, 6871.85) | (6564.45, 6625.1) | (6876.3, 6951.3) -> 3.0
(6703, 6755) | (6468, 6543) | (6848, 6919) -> 5.0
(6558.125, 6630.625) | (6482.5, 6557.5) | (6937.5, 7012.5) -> 7.0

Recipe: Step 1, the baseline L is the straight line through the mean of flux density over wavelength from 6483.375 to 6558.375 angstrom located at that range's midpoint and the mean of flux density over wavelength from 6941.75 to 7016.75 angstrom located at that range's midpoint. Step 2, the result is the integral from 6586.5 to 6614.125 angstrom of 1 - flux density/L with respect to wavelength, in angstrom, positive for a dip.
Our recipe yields 2.5 angstrom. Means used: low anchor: 1.3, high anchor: 1.04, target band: 1.14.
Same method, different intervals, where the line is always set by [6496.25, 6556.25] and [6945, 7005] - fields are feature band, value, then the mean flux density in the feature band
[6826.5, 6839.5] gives 1.96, 0.939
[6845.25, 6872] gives 1.78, 1.02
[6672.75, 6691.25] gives 1.63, 1.08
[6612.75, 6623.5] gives 1.07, 1.1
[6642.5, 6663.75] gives 2.01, 1.09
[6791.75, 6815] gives 1.97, 1.03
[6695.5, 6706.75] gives 1.28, 1.04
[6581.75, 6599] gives 1.02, 1.16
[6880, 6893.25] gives 1.04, 0.994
